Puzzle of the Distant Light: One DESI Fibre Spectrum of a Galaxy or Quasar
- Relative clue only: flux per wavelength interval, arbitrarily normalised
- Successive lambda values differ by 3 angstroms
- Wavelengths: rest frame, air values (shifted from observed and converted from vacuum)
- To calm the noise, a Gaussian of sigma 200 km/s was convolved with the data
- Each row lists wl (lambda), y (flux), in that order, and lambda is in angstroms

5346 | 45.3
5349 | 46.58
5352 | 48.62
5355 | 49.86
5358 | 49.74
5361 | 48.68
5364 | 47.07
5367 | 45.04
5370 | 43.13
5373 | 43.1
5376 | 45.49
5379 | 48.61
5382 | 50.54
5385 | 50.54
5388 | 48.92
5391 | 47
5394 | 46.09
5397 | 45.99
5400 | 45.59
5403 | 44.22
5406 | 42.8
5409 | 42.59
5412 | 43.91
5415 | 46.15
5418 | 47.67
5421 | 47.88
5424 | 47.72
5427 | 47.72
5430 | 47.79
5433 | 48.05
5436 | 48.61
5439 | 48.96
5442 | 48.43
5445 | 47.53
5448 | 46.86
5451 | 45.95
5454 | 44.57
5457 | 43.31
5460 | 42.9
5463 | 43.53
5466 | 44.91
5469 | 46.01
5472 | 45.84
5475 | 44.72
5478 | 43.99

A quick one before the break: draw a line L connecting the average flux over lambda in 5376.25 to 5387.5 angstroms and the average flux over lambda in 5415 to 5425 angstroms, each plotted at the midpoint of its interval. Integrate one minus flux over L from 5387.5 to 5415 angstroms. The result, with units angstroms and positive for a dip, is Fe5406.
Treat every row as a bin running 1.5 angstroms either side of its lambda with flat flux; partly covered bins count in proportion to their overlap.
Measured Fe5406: 1.9 angstroms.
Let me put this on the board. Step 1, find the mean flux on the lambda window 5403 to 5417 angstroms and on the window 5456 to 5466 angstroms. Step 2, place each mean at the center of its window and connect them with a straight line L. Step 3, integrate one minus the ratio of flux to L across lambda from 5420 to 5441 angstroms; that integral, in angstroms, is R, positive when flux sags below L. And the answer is -2.06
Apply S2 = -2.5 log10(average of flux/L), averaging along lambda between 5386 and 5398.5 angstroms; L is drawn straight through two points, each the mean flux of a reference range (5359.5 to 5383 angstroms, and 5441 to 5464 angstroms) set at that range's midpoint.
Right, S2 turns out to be -0.024 mag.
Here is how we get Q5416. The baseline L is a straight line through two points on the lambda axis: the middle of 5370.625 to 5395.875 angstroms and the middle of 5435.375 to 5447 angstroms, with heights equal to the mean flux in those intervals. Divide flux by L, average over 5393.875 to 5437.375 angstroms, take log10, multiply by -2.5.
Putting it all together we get 0.04 mag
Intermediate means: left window 47.4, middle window 46.2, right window 48.3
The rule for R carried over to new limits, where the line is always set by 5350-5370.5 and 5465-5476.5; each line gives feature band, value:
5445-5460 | 0.19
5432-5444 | -0.63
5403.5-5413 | 0.71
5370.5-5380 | 0.41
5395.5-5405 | 0.34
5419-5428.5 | -0.29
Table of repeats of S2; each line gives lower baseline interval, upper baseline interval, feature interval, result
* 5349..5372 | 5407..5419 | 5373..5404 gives -0.03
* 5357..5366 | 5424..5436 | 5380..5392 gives -0.03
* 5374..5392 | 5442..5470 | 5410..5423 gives 0.01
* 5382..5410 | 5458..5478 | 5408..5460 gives -0.03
